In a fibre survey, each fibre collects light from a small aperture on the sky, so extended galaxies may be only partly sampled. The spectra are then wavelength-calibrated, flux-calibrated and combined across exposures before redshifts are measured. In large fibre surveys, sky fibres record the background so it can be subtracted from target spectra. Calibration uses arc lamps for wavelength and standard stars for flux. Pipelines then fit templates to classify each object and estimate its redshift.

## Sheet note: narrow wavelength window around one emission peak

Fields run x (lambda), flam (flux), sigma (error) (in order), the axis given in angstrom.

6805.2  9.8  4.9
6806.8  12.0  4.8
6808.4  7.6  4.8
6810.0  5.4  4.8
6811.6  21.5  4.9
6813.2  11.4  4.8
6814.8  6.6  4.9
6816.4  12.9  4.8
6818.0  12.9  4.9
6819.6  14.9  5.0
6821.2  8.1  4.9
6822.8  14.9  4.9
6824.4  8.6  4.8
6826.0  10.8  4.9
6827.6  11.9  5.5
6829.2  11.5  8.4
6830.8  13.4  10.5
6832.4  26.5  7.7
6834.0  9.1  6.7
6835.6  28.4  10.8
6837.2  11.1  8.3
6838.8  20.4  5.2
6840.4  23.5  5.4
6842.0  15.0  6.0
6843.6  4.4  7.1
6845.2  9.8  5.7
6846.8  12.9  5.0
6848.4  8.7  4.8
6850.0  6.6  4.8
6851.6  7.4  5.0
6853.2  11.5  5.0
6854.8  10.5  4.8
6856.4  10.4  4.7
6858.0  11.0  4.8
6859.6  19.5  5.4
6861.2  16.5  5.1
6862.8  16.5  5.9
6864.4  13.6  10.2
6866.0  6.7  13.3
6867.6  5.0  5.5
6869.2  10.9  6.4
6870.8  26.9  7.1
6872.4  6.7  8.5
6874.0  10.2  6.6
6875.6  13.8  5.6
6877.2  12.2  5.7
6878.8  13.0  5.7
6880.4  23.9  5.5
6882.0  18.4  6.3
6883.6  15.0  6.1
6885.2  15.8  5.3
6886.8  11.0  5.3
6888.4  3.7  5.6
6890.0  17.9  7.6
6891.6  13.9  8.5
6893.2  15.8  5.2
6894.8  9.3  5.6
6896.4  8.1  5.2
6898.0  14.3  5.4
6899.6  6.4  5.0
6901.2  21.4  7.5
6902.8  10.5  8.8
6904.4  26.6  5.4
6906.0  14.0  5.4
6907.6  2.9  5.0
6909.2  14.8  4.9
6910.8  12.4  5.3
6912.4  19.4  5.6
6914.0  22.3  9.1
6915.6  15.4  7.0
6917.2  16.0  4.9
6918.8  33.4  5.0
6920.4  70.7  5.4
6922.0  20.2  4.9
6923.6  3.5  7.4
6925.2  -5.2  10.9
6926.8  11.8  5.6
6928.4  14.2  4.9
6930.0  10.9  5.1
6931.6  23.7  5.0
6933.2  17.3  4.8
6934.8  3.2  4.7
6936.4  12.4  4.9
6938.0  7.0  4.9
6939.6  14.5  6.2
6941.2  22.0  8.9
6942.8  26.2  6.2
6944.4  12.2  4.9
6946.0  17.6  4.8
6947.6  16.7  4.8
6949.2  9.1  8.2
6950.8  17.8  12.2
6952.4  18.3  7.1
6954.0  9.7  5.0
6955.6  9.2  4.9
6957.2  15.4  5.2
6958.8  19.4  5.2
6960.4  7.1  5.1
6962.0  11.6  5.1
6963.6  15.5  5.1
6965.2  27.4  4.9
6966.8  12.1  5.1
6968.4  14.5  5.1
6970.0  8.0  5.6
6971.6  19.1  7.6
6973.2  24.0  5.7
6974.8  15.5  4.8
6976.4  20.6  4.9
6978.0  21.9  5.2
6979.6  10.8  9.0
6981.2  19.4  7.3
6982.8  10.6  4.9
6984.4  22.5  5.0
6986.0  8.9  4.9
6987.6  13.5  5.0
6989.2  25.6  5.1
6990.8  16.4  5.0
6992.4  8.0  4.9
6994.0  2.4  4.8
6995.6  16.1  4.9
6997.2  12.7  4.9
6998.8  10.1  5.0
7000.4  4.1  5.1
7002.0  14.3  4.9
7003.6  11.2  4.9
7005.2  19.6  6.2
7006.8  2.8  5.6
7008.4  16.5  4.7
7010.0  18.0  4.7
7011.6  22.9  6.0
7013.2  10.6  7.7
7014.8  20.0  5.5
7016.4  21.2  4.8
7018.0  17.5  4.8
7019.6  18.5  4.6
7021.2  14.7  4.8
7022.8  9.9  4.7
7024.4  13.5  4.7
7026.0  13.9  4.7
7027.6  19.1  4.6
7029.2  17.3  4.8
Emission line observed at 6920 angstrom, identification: H-alpha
